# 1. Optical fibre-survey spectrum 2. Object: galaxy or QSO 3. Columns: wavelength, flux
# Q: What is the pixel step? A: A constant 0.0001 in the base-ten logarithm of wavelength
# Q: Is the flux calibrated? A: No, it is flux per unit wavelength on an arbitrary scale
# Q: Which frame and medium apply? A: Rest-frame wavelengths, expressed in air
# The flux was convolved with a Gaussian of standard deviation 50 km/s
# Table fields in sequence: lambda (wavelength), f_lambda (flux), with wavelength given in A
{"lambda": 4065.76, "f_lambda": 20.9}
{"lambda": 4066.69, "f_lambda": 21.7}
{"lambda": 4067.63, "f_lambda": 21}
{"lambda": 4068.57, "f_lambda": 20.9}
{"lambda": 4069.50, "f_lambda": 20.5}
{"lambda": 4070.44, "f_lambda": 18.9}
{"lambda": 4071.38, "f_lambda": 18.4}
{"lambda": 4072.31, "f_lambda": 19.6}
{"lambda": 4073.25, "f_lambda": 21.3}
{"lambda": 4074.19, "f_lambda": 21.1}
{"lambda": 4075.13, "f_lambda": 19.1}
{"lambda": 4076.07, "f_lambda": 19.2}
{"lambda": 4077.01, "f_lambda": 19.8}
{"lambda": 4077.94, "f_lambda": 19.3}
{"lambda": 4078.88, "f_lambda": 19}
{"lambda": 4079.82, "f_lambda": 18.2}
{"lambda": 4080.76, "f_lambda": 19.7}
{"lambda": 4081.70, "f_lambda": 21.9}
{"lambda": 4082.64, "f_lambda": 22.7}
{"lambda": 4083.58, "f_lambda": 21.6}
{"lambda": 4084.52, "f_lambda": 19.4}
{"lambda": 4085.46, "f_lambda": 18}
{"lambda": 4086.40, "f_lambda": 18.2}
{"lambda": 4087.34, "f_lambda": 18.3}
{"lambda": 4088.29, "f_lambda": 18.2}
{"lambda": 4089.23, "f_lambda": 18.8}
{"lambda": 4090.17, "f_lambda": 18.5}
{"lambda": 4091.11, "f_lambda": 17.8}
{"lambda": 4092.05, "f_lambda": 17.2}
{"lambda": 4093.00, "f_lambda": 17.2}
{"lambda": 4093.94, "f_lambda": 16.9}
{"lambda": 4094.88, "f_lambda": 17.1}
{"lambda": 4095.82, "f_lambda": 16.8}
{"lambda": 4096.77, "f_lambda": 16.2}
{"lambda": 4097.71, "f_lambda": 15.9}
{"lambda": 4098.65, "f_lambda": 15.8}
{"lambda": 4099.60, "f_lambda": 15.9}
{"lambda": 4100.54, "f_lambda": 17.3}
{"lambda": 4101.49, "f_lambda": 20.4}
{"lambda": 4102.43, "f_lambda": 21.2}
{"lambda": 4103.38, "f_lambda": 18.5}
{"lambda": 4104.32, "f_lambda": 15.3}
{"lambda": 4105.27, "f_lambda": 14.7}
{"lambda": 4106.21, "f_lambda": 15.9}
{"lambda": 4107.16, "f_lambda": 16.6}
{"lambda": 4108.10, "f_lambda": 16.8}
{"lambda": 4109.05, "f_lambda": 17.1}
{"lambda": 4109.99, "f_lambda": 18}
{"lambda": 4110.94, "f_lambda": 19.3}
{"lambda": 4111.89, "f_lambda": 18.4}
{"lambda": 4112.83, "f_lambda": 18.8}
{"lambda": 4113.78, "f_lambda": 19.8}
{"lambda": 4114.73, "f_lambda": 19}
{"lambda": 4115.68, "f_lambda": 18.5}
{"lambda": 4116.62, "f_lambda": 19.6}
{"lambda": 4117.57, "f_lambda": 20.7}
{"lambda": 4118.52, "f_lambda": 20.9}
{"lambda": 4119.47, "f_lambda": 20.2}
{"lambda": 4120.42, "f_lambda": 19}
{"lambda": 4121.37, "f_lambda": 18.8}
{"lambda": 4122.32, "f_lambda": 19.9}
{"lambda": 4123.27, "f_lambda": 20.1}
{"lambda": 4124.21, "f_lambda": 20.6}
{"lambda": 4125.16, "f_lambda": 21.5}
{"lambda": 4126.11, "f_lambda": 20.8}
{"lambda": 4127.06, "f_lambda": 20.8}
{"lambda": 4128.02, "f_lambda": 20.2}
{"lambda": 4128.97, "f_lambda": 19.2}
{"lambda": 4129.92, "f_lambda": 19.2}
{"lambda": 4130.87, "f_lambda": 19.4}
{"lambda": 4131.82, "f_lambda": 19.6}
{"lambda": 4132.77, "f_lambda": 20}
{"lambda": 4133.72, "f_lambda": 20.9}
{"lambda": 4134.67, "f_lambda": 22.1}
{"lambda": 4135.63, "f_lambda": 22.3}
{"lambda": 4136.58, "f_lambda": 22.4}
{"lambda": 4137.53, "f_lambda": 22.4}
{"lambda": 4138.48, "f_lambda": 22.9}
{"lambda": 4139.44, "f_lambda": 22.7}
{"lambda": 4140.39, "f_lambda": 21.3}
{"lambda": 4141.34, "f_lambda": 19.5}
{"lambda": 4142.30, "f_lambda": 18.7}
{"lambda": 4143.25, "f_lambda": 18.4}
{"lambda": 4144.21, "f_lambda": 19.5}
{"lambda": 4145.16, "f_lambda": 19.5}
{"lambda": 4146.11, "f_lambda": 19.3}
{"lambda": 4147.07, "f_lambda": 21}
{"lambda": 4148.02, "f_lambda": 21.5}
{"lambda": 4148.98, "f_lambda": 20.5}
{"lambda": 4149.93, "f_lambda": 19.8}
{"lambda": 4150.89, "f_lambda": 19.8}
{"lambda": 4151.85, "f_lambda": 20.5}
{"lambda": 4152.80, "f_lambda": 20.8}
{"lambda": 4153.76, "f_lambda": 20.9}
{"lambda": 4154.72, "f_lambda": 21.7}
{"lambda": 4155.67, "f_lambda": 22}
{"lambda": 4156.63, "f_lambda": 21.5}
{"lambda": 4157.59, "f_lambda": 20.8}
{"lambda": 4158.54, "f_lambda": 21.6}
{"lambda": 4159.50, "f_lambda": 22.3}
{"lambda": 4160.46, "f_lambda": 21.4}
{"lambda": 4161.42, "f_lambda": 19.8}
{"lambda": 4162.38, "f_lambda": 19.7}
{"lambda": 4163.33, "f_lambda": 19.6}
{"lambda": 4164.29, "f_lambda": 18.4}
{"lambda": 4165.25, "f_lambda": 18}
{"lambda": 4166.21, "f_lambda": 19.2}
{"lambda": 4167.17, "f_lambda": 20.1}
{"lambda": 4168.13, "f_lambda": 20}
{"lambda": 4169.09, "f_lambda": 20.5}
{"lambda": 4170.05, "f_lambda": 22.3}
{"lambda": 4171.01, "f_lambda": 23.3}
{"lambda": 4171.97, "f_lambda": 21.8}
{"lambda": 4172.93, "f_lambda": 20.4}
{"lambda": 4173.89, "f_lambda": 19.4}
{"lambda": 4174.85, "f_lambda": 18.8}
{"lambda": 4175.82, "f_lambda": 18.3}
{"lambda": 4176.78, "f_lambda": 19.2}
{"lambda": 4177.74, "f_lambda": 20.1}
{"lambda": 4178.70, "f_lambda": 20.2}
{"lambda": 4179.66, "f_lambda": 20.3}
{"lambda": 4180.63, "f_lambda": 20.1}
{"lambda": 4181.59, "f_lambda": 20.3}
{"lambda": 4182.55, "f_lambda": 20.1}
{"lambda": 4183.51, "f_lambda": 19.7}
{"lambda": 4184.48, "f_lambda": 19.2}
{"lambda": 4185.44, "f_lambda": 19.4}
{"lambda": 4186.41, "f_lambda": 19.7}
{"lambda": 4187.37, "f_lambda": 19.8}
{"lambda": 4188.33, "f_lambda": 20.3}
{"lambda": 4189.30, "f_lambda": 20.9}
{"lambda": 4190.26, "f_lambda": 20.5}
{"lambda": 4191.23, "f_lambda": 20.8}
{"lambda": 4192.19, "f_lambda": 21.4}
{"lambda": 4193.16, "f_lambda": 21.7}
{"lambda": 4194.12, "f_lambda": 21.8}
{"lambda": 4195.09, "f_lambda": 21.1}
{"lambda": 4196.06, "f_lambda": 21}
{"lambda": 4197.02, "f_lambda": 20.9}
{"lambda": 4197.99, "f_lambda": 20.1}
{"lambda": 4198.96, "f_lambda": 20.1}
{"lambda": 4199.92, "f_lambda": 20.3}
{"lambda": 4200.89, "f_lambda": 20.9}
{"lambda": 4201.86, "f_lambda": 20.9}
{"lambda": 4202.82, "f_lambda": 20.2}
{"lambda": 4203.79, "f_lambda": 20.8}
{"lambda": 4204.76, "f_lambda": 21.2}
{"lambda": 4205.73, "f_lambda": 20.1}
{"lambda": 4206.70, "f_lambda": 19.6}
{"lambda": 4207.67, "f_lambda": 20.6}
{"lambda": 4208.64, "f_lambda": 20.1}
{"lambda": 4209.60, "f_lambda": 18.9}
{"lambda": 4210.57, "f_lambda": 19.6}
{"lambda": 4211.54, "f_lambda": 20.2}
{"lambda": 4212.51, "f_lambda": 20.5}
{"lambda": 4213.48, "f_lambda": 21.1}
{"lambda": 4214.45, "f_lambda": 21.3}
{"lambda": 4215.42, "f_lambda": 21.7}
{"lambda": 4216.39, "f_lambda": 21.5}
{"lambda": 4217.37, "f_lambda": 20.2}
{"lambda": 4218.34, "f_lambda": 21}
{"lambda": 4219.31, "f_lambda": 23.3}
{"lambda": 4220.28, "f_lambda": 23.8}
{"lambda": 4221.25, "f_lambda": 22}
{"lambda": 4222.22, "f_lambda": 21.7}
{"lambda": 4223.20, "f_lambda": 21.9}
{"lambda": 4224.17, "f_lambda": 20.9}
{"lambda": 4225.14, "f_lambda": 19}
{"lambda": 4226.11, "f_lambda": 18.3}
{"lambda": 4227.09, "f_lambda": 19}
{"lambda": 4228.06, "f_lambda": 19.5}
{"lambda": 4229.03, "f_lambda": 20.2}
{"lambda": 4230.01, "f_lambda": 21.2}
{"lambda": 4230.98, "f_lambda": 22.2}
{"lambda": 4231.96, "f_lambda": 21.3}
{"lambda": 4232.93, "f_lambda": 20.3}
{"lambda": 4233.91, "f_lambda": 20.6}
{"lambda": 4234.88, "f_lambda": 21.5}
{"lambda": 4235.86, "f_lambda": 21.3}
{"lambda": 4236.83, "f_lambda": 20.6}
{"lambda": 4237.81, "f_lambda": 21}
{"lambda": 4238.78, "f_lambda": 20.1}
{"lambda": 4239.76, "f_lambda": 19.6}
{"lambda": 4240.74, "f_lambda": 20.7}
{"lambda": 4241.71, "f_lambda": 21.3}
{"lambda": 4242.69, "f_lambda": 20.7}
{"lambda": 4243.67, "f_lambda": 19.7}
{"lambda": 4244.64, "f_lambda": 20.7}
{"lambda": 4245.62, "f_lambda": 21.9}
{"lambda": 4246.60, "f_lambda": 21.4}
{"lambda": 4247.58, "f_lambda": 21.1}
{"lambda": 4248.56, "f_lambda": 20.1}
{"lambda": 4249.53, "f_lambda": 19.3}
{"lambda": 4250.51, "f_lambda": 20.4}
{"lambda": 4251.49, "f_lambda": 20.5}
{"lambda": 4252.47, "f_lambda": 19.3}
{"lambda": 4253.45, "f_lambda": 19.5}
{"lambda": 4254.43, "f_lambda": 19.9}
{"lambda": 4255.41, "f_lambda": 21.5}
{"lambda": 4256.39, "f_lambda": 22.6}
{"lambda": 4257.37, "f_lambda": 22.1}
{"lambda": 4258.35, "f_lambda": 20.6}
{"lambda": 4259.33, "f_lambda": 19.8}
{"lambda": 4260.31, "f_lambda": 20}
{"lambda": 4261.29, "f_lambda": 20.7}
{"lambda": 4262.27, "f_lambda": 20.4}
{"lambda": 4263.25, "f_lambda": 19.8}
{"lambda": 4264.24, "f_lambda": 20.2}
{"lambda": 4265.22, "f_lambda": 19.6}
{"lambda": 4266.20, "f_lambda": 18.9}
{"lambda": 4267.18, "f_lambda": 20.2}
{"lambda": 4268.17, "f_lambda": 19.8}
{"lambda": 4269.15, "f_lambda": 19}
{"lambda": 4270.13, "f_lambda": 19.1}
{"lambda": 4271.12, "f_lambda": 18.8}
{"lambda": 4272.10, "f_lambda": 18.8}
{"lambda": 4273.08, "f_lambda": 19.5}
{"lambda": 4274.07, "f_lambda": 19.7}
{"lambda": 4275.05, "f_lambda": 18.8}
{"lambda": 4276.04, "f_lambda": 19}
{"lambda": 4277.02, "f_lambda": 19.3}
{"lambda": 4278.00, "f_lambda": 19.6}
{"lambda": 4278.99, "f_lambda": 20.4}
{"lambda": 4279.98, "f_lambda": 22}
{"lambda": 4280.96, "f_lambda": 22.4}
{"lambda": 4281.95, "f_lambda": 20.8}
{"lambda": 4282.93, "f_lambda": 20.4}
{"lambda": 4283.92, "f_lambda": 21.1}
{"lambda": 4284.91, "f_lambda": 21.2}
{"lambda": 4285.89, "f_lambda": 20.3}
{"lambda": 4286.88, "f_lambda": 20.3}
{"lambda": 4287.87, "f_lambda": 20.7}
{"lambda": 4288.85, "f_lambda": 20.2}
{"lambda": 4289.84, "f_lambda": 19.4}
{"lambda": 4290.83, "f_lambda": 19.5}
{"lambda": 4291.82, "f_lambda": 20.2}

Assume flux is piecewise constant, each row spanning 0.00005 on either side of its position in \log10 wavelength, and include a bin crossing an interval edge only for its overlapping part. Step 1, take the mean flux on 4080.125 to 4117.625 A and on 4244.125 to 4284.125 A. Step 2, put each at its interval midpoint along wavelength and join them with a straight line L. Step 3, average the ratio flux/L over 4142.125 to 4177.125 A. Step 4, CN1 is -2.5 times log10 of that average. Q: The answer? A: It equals -0.08 mag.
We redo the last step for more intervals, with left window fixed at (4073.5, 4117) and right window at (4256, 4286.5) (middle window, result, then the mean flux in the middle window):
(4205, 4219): -0.05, 20.5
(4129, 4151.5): -0.10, 20.5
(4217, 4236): -0.07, 21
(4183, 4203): -0.06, 20.5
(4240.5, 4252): -0.04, 20.7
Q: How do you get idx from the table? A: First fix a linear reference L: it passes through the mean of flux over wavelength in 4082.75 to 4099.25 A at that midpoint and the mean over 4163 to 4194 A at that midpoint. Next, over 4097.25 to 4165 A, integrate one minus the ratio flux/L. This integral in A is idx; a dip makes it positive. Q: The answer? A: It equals -2.84 A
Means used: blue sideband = 17.8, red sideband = 20.1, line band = 19.7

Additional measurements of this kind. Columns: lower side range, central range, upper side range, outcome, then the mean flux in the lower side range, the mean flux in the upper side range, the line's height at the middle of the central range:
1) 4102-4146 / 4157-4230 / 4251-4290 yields -2.2 A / 19.6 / 20.2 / 19.9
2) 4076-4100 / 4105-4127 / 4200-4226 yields -0.1 A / 18.4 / 20.8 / 18.9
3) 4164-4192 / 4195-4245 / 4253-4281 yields -1.6 A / 20.1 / 20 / 20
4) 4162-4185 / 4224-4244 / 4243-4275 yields -0.3 A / 20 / 20.1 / 20.1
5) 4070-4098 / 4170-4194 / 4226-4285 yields -0.8 A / 18.8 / 20.3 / 19.7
